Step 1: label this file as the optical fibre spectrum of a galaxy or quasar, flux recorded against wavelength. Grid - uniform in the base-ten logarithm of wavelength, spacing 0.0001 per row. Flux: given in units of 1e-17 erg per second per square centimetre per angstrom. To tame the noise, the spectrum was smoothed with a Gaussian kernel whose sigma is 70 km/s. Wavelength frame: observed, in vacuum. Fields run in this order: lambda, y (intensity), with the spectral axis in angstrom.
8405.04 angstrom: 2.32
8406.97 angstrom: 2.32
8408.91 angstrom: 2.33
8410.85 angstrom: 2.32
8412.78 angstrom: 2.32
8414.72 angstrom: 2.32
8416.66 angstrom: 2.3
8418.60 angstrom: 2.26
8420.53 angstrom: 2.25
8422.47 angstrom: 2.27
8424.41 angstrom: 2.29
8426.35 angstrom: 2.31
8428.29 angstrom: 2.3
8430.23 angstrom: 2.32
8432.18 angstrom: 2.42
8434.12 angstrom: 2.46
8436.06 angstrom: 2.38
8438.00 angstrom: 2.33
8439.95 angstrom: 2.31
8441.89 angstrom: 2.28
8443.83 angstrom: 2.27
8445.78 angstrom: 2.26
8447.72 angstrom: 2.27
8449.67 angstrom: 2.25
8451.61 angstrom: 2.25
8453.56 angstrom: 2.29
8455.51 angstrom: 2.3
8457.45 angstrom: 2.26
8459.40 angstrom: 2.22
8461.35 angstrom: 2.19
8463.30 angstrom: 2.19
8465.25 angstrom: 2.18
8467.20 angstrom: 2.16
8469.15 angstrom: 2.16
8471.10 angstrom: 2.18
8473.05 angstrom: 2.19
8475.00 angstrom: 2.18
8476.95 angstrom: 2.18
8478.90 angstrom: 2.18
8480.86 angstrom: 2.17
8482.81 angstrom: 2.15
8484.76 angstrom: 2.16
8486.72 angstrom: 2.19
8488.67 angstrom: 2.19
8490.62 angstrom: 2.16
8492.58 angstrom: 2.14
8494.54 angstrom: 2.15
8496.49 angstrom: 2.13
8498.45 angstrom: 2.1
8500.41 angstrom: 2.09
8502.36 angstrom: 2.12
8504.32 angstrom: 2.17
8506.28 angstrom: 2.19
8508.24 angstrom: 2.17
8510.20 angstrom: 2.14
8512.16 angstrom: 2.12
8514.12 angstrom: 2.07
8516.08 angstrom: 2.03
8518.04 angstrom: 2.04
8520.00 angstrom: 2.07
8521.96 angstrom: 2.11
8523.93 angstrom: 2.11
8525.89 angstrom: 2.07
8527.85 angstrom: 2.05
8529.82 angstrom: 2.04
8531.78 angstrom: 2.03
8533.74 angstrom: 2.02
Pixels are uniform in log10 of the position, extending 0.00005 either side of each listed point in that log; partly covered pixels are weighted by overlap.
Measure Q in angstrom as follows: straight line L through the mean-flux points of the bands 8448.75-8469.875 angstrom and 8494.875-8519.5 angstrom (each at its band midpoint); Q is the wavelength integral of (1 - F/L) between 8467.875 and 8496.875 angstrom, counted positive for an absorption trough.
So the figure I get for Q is 0.0 angstrom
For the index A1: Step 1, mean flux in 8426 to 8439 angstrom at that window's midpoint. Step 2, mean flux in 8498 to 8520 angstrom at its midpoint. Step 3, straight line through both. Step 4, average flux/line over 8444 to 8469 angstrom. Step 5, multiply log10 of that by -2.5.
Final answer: 0.024 mag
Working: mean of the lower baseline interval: 2.36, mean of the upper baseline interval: 2.11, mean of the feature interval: 2.23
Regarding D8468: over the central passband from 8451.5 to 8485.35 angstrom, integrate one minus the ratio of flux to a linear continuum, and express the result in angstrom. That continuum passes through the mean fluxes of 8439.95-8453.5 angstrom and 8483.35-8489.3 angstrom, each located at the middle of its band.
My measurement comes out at 0.3 angstrom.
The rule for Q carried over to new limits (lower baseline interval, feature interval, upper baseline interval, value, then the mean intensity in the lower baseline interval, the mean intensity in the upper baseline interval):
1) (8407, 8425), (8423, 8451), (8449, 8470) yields -0.7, 2.3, 2.22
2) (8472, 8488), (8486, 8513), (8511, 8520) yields -0.4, 2.18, 2.07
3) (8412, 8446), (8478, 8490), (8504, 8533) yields 0.0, 2.31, 2.09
